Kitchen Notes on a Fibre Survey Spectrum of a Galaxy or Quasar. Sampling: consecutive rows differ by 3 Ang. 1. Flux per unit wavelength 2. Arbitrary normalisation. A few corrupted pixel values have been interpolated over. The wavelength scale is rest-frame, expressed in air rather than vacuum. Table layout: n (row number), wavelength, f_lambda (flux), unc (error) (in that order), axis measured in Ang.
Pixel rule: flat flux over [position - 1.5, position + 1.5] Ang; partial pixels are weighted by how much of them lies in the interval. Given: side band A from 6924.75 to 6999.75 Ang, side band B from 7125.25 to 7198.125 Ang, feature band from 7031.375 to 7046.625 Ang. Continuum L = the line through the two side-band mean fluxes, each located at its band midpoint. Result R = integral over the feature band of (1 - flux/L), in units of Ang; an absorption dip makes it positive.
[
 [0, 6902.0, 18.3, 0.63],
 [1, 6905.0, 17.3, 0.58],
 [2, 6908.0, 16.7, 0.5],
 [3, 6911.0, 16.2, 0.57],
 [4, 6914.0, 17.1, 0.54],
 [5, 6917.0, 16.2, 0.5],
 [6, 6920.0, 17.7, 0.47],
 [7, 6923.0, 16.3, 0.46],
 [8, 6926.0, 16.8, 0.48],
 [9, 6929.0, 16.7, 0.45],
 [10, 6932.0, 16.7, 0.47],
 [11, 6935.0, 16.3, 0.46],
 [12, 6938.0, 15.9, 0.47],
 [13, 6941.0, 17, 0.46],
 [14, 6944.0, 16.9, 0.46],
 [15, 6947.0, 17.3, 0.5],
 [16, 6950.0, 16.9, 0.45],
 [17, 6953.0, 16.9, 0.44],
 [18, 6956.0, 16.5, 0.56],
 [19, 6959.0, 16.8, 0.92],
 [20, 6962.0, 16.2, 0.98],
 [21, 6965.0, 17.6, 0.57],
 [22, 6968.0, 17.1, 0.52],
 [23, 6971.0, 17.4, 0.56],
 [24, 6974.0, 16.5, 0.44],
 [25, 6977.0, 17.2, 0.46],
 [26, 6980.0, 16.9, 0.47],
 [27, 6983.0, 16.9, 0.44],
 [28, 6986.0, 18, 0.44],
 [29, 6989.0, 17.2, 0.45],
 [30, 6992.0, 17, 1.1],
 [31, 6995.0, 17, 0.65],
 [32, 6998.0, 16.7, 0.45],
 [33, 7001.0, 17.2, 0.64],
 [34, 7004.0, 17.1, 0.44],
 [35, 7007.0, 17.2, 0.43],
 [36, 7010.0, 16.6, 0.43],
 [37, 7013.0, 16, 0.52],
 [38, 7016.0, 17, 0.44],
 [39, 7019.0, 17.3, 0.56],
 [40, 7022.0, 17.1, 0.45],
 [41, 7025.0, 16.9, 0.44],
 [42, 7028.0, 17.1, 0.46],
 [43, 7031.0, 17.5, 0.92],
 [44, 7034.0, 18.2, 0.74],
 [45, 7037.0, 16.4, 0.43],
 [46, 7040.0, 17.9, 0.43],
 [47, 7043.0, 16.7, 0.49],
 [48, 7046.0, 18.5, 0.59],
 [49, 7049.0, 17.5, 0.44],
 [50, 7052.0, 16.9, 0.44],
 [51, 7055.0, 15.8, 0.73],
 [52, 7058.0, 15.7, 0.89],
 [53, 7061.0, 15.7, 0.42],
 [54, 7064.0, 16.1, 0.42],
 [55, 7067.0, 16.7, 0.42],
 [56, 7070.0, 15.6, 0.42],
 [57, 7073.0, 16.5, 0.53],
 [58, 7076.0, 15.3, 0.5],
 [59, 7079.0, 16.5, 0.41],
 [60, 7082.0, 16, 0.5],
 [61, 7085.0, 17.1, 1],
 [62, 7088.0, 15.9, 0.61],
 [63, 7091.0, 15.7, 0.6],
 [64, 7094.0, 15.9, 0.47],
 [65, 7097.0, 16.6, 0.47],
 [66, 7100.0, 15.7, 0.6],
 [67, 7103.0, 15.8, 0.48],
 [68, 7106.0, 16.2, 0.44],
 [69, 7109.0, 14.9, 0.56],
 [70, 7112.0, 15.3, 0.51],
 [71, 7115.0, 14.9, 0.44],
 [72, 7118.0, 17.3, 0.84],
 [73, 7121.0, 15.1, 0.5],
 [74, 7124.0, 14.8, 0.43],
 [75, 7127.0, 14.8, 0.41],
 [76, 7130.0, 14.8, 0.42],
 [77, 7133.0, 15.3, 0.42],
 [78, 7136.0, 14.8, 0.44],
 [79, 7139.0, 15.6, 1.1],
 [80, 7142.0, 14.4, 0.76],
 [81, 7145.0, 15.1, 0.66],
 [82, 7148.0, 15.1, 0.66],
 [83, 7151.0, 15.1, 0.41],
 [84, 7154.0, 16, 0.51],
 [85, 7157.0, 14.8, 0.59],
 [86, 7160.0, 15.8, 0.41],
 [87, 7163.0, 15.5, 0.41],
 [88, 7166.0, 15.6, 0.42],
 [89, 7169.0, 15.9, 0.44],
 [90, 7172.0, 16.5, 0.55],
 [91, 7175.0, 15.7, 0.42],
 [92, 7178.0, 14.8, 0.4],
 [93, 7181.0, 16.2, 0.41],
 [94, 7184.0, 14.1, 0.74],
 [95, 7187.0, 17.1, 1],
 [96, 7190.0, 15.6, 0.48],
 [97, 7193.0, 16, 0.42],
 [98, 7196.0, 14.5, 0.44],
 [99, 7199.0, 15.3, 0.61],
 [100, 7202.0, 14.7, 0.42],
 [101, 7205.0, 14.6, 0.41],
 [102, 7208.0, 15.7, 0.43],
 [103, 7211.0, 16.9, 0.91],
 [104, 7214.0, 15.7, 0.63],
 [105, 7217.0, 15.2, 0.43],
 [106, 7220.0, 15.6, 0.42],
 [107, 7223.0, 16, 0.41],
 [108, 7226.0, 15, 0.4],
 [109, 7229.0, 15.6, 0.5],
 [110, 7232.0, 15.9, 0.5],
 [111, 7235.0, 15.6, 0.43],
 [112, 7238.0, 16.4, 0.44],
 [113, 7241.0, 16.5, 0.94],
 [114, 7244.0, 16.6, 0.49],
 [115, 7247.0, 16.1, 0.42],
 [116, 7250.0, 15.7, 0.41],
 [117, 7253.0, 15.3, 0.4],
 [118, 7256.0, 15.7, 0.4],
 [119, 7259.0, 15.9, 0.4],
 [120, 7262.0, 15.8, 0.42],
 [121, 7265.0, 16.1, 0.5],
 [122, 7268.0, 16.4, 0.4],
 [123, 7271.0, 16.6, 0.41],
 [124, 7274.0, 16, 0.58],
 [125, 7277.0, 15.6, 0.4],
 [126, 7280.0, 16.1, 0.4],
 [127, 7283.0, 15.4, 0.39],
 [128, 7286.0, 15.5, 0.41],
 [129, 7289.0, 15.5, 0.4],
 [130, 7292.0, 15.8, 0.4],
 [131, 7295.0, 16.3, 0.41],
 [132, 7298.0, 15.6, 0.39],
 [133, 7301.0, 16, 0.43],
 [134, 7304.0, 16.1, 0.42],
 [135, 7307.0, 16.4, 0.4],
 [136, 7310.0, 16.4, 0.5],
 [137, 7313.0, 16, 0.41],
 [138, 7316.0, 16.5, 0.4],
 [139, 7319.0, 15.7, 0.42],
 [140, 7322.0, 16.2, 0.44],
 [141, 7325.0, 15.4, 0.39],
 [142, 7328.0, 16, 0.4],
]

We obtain -1.1 Ang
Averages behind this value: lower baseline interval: 16.9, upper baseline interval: 15.4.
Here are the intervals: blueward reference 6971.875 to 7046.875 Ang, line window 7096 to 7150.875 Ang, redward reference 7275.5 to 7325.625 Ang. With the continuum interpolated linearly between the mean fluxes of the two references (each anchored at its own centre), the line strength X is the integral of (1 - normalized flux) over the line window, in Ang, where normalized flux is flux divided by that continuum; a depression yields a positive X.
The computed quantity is 4.3 Ang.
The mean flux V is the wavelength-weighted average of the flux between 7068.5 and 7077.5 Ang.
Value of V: 15.8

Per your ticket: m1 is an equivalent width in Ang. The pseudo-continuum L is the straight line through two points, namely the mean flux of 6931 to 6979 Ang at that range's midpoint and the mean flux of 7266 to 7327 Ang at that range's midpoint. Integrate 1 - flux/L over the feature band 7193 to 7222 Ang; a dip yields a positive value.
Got 1.4 Ang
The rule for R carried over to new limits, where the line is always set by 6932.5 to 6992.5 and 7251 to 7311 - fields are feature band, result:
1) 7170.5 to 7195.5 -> 0.81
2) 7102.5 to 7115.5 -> 0.81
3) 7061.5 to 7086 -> 0.57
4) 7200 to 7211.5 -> 0.58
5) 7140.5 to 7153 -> 1.05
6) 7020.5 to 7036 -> -0.57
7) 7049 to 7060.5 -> 0.25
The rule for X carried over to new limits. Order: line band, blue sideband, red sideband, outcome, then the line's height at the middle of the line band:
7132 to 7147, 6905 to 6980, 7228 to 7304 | 1.1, 16.3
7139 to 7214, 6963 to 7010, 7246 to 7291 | 3.6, 16.3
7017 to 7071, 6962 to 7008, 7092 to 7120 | -1.3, 16.5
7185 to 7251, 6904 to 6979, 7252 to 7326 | 1.6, 16.1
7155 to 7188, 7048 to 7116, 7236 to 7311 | 0.8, 16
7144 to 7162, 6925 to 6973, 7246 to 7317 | 1.1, 16.3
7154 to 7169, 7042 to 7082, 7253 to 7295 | 0.6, 16.2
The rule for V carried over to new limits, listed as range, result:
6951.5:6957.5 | 16.7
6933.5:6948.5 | 16.7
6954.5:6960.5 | 16.7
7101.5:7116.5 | 15.4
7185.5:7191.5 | 16.3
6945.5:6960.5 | 16.9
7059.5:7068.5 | 16.2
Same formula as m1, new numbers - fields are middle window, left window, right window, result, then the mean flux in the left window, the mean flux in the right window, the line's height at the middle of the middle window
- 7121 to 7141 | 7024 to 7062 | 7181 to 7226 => 1.5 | 17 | 15.5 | 16.2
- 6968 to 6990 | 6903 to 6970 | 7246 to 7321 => -0.6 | 16.8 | 15.9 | 16.7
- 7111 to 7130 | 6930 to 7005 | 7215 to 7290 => 1.2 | 16.9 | 15.8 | 16.3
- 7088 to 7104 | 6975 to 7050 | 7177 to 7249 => 0.6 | 17.2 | 15.7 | 16.5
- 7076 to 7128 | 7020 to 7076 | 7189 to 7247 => 2.0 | 16.8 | 15.7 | 16.4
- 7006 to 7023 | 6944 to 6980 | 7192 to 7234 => -0.2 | 16.9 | 15.5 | 16.6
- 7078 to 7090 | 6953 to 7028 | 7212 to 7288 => 0.2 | 17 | 15.9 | 16.6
